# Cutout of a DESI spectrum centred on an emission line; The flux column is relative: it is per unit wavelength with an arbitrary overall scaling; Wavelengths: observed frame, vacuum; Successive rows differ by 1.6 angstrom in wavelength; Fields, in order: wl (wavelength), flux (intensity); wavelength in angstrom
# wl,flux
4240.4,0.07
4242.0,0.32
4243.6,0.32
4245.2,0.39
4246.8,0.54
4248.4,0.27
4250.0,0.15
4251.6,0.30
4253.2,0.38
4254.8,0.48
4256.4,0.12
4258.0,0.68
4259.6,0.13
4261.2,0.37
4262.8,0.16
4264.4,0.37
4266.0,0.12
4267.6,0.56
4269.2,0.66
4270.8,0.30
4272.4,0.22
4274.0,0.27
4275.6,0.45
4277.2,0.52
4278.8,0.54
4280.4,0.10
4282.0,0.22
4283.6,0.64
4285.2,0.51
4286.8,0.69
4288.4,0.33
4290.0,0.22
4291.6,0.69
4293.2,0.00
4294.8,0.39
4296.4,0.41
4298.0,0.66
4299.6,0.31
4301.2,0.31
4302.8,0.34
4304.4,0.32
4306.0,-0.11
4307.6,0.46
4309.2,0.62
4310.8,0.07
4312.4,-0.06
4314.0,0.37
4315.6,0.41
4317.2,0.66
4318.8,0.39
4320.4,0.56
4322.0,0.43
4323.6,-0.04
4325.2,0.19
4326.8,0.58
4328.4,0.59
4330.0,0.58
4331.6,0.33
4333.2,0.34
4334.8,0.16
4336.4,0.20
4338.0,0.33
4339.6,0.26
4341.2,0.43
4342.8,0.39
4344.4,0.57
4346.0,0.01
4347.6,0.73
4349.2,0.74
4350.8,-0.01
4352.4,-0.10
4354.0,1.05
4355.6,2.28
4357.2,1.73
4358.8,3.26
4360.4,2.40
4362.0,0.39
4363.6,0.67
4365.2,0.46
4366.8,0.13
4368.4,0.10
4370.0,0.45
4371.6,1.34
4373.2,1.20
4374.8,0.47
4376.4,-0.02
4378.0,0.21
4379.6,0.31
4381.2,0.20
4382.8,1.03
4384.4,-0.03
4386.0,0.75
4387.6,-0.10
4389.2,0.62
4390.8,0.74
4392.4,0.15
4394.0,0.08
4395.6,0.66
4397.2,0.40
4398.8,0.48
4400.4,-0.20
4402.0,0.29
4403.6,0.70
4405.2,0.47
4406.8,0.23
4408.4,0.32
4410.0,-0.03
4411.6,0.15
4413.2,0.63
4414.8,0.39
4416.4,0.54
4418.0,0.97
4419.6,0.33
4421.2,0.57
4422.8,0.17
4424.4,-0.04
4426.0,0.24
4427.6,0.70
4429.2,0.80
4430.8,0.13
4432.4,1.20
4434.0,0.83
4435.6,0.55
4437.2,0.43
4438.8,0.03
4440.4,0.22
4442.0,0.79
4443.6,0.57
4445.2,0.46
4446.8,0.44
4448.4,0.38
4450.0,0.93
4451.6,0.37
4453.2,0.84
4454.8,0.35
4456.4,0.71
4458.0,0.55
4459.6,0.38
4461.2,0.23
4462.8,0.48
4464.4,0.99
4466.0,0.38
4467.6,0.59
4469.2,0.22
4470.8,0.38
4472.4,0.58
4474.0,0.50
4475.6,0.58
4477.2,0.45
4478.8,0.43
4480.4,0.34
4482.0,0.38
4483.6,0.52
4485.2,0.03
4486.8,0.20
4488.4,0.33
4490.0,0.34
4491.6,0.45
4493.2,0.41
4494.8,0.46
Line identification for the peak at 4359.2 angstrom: [O II]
